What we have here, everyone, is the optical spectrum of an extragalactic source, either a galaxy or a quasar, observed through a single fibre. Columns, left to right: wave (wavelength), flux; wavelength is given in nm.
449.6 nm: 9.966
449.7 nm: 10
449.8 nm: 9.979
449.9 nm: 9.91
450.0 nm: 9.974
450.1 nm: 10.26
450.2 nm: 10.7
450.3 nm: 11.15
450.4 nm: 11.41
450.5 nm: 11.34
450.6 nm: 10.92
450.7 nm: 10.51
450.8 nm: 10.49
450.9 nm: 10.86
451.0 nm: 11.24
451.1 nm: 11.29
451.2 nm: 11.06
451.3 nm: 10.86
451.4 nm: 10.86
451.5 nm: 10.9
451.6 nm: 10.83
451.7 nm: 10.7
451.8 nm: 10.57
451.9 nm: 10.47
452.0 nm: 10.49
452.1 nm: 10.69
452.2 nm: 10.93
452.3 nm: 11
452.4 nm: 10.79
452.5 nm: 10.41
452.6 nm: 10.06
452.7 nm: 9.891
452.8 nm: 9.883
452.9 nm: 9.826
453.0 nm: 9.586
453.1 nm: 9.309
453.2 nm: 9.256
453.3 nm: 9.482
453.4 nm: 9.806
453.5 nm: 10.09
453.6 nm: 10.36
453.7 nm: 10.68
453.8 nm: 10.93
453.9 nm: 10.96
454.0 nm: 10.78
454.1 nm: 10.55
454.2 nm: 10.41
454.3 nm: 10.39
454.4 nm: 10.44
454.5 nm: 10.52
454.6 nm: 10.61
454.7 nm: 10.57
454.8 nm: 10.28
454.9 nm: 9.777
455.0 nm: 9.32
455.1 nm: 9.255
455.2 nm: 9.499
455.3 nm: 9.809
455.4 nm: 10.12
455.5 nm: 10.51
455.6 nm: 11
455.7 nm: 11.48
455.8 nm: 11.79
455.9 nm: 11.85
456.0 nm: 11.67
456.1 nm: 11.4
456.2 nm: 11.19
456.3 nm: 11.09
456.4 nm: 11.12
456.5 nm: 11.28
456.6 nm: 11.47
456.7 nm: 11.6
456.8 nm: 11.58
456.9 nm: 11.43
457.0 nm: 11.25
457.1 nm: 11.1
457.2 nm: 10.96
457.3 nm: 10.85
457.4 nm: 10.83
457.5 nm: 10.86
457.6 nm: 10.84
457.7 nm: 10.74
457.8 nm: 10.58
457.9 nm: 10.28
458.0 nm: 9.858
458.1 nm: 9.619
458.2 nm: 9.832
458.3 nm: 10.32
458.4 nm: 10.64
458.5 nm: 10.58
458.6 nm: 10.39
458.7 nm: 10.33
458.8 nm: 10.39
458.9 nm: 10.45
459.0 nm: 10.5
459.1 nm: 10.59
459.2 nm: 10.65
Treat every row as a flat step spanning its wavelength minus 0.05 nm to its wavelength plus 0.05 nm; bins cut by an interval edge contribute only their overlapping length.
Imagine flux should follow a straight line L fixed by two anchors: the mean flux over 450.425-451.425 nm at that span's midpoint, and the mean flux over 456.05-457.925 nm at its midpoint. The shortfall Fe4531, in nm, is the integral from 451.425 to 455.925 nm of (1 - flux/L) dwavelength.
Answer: 0.26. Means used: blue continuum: 11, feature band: 10.4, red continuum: 11.1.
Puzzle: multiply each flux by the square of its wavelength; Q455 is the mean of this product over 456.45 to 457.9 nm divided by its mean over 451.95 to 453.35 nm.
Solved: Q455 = 1.12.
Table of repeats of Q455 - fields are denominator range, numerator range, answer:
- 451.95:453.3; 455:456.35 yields 1.08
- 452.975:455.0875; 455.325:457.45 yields 1.11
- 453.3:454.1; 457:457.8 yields 1.06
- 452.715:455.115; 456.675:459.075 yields 1.07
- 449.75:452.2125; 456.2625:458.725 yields 1.03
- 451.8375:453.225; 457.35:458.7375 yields 1.04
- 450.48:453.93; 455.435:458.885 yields 1.06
